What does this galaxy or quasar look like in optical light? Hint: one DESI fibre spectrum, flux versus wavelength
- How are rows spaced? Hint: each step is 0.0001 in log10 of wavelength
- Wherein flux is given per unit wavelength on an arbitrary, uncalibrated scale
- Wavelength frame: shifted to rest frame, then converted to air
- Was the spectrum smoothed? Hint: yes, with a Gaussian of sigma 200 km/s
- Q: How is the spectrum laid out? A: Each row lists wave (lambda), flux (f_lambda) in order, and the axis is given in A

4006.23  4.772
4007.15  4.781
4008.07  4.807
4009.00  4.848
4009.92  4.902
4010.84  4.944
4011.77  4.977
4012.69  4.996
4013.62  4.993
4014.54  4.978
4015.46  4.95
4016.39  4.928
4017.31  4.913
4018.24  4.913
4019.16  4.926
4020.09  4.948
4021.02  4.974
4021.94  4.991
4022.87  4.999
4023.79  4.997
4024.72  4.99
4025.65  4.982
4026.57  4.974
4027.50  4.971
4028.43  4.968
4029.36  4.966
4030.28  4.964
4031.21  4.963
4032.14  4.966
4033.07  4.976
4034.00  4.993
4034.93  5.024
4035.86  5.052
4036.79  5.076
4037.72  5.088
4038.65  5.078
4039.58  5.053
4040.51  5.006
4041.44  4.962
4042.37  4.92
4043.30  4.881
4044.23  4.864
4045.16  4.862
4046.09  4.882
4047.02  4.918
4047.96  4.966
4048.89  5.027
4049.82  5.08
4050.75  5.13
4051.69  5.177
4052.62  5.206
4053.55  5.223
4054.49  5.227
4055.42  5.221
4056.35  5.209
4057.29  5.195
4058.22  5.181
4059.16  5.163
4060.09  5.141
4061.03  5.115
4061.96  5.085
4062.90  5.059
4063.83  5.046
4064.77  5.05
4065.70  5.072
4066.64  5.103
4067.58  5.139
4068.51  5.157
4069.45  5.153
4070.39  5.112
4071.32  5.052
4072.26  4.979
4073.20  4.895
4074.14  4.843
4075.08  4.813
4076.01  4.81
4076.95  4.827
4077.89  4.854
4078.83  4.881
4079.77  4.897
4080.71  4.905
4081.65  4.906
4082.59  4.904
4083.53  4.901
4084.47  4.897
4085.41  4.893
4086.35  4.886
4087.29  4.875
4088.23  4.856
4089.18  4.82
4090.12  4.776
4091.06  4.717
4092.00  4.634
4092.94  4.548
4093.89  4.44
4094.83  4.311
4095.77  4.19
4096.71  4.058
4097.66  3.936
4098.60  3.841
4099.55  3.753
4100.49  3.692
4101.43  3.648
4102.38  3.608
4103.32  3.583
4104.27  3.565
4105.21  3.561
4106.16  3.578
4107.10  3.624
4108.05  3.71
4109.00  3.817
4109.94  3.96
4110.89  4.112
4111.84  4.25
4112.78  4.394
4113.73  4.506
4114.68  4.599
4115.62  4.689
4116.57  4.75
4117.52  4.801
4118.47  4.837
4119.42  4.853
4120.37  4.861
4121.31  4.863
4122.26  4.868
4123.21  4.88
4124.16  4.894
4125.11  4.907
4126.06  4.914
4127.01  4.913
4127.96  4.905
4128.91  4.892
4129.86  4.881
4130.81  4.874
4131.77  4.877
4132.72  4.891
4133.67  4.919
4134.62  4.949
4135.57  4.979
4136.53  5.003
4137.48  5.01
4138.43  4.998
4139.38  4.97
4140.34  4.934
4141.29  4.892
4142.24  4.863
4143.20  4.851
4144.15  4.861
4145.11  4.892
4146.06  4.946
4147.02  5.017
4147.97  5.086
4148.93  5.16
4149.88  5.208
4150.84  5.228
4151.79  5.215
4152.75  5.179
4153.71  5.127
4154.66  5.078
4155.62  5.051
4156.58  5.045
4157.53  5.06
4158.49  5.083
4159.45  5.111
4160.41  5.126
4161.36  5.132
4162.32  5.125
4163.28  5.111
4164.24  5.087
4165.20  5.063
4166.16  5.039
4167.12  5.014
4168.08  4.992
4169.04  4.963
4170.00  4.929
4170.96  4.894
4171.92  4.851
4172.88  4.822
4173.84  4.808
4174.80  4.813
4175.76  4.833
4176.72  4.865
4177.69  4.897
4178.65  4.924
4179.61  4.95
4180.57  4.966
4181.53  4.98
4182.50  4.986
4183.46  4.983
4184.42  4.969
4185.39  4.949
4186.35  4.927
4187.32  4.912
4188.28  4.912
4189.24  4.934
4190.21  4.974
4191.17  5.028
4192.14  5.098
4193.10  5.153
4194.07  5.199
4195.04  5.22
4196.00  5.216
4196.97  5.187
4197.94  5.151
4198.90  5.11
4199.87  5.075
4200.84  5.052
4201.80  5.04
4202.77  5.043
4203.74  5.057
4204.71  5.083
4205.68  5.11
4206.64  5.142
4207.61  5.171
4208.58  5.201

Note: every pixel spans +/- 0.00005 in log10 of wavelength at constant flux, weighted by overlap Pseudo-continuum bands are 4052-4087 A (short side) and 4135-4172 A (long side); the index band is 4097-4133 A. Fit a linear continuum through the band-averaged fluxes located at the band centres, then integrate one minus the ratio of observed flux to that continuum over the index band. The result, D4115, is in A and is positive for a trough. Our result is 4.7 A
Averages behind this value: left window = 5.03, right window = 5.03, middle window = 4.37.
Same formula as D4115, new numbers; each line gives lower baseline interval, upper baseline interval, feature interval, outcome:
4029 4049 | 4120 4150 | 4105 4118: 2.0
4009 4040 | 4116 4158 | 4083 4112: 4.5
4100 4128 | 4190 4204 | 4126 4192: -3.3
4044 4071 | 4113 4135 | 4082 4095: 0.6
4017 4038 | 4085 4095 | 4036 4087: -1.9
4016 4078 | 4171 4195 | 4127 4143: 0.2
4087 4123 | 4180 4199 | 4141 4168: -1.9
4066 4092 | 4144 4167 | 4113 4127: 0.6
